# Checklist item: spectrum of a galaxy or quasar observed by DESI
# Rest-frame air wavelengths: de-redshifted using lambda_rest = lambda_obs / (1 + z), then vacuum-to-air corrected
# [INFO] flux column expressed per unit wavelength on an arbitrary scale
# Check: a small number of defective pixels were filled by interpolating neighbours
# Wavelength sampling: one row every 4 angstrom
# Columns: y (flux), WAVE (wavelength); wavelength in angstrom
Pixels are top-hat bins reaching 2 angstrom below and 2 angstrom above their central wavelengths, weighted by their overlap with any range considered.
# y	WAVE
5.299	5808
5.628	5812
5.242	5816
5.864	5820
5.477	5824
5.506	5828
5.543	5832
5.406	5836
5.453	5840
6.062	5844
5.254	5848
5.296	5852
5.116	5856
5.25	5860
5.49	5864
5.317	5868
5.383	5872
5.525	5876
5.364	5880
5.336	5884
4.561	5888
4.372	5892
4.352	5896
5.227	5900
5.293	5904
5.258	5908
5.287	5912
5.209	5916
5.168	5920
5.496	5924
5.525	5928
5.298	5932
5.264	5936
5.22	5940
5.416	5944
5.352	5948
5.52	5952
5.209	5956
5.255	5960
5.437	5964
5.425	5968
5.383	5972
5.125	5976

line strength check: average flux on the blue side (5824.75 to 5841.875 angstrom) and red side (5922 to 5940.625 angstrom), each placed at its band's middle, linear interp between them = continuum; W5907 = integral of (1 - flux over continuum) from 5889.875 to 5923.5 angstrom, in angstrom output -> 2.2 angstrom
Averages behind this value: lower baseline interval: 5.48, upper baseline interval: 5.37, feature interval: 5.04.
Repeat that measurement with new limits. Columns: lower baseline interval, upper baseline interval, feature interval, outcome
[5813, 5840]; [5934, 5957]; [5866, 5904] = 2.53 angstrom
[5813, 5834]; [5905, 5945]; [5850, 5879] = 0.54 angstrom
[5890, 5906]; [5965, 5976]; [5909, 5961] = -2.43 angstrom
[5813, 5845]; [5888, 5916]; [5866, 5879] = -0.52 angstrom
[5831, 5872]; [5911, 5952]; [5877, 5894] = 1.38 angstrom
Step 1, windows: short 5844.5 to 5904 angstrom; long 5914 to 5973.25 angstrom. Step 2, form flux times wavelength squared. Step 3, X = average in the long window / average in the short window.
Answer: 1.06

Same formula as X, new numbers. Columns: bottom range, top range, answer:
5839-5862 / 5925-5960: 1.02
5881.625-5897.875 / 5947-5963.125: 1.17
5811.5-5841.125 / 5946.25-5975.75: 1.02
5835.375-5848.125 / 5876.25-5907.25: 0.90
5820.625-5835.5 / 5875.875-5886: 0.99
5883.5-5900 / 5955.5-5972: 1.18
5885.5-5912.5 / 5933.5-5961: 1.10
